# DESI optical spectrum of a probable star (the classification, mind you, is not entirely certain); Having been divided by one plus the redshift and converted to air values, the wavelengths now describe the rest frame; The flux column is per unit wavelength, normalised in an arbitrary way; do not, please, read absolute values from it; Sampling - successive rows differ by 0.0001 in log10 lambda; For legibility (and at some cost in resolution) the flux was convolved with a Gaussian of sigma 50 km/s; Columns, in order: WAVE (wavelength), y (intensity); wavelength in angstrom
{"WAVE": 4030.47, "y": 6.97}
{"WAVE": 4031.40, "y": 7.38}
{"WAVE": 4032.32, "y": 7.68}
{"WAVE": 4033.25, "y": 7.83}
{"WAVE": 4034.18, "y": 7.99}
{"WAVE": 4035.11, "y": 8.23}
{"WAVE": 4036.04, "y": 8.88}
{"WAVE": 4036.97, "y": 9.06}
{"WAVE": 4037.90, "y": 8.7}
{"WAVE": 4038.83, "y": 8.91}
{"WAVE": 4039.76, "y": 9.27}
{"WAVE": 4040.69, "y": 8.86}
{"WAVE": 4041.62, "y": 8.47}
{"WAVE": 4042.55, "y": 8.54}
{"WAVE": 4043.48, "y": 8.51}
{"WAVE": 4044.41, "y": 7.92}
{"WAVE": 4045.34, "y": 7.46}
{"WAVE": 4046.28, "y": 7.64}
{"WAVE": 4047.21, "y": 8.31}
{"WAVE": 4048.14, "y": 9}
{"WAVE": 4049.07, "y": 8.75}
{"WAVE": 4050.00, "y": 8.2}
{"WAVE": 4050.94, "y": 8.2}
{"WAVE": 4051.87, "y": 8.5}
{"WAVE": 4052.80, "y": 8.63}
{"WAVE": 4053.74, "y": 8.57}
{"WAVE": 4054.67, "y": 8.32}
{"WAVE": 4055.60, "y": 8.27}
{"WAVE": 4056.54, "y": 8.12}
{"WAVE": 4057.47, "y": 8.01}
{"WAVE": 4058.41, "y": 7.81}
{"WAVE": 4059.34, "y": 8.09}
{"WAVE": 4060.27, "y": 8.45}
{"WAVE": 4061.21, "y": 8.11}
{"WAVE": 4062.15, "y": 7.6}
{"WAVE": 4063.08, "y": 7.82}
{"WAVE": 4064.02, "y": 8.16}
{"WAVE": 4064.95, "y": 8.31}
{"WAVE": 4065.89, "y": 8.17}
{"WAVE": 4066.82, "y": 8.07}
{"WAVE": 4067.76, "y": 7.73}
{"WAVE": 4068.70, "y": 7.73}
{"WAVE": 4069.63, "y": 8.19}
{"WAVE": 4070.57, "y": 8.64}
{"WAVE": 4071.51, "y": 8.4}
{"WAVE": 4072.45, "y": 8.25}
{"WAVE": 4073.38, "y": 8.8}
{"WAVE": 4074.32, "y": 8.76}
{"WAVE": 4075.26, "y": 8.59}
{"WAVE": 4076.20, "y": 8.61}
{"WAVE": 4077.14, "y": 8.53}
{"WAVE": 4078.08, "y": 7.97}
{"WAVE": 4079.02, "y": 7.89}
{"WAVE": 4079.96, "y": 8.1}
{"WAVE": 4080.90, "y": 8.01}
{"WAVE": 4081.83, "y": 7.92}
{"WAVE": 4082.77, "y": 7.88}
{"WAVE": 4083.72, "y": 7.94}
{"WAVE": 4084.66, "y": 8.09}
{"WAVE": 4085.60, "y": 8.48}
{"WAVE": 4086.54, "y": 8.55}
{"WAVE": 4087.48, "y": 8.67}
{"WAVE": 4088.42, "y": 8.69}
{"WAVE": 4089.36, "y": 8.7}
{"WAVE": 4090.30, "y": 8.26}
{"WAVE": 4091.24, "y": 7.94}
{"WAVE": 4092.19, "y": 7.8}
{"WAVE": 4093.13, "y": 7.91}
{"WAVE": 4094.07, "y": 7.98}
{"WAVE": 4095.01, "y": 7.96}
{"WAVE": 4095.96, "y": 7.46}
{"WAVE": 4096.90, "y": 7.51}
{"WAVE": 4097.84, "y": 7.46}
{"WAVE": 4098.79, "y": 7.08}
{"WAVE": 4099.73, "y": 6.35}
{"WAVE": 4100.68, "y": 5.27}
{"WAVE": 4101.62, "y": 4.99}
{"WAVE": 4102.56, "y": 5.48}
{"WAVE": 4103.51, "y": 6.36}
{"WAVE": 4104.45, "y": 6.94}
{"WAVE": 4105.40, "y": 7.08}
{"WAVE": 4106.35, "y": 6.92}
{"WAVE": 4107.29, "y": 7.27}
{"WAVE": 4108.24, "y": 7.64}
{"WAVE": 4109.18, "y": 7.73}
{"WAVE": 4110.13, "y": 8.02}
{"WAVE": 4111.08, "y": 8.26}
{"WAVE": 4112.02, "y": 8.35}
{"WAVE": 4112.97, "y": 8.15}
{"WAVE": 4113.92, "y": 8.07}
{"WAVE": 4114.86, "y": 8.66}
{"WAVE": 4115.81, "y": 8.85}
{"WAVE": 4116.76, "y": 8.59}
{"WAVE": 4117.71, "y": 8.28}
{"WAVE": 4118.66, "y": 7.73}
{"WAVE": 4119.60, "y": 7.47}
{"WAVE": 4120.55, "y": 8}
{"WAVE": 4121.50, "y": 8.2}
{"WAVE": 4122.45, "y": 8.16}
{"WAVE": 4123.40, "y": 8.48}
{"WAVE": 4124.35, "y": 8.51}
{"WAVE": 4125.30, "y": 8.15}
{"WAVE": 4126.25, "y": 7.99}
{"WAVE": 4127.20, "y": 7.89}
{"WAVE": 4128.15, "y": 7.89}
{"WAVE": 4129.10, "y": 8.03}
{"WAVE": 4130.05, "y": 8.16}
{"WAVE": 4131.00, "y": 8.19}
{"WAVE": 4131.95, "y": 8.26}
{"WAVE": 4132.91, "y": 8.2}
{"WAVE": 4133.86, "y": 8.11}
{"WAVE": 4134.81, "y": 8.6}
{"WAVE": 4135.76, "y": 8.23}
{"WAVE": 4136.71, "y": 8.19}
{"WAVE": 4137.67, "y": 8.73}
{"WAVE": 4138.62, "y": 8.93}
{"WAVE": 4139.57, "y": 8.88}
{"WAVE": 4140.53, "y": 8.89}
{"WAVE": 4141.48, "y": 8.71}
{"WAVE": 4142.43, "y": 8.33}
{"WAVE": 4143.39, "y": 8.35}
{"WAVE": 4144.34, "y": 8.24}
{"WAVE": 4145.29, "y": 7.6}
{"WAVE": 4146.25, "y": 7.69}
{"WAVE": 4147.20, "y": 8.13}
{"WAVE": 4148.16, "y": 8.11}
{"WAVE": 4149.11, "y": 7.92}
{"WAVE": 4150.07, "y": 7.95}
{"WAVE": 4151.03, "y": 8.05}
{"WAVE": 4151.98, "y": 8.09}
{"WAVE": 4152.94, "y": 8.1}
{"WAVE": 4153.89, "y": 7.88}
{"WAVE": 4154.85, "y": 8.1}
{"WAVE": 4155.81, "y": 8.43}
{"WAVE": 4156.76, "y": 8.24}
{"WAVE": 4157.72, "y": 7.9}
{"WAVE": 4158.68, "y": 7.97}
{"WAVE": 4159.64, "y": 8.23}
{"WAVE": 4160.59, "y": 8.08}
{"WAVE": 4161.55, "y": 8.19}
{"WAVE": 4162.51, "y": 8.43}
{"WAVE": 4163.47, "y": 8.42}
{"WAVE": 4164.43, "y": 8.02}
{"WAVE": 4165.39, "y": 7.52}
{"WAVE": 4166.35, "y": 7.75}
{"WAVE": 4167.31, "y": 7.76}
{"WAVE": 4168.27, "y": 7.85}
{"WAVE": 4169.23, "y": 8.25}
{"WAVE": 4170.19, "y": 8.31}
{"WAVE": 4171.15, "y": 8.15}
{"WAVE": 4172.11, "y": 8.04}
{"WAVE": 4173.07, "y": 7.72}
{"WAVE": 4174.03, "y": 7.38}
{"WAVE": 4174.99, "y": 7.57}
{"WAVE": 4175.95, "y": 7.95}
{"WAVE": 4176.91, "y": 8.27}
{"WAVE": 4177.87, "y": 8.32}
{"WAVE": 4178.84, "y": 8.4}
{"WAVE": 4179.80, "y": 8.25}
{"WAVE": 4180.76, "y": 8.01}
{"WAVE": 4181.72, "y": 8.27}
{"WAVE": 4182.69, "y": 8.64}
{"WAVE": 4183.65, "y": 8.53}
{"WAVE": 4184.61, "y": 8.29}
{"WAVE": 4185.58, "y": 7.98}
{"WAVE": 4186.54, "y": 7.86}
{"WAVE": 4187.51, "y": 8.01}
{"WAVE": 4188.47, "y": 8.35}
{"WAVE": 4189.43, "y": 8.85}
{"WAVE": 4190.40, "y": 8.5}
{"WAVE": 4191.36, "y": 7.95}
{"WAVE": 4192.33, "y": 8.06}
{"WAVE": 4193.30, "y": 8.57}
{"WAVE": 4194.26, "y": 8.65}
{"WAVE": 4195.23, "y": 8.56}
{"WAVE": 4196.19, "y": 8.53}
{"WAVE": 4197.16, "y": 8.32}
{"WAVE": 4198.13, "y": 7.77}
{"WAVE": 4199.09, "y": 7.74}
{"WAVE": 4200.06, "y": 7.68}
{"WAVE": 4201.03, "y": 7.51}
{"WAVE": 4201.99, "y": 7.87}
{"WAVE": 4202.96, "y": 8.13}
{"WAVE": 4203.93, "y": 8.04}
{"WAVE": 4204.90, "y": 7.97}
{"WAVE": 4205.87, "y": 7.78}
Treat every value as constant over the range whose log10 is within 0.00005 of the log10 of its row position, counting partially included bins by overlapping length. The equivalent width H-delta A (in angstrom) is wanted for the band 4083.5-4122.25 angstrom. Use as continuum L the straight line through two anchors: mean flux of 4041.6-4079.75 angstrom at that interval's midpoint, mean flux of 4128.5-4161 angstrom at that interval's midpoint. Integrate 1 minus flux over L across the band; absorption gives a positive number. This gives 2.6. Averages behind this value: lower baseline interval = 8.24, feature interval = 7.69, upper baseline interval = 8.22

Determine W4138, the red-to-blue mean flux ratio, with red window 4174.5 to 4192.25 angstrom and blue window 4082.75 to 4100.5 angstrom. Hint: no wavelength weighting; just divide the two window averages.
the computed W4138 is 1.04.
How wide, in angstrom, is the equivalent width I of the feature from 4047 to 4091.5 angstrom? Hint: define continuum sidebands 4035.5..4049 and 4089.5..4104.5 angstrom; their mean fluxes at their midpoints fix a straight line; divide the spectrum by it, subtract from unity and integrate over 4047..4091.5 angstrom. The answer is -2.61 angstrom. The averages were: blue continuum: 8.54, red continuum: 7.09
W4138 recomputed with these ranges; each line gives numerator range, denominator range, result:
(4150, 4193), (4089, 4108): 1.14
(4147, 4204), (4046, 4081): 0.98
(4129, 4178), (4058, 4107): 1.04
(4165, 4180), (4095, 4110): 1.17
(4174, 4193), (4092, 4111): 1.16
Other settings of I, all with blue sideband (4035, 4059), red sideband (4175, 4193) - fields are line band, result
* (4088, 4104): 2.1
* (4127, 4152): 0.2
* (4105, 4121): 0.7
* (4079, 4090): 0.2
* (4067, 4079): 0.1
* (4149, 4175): 0.8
